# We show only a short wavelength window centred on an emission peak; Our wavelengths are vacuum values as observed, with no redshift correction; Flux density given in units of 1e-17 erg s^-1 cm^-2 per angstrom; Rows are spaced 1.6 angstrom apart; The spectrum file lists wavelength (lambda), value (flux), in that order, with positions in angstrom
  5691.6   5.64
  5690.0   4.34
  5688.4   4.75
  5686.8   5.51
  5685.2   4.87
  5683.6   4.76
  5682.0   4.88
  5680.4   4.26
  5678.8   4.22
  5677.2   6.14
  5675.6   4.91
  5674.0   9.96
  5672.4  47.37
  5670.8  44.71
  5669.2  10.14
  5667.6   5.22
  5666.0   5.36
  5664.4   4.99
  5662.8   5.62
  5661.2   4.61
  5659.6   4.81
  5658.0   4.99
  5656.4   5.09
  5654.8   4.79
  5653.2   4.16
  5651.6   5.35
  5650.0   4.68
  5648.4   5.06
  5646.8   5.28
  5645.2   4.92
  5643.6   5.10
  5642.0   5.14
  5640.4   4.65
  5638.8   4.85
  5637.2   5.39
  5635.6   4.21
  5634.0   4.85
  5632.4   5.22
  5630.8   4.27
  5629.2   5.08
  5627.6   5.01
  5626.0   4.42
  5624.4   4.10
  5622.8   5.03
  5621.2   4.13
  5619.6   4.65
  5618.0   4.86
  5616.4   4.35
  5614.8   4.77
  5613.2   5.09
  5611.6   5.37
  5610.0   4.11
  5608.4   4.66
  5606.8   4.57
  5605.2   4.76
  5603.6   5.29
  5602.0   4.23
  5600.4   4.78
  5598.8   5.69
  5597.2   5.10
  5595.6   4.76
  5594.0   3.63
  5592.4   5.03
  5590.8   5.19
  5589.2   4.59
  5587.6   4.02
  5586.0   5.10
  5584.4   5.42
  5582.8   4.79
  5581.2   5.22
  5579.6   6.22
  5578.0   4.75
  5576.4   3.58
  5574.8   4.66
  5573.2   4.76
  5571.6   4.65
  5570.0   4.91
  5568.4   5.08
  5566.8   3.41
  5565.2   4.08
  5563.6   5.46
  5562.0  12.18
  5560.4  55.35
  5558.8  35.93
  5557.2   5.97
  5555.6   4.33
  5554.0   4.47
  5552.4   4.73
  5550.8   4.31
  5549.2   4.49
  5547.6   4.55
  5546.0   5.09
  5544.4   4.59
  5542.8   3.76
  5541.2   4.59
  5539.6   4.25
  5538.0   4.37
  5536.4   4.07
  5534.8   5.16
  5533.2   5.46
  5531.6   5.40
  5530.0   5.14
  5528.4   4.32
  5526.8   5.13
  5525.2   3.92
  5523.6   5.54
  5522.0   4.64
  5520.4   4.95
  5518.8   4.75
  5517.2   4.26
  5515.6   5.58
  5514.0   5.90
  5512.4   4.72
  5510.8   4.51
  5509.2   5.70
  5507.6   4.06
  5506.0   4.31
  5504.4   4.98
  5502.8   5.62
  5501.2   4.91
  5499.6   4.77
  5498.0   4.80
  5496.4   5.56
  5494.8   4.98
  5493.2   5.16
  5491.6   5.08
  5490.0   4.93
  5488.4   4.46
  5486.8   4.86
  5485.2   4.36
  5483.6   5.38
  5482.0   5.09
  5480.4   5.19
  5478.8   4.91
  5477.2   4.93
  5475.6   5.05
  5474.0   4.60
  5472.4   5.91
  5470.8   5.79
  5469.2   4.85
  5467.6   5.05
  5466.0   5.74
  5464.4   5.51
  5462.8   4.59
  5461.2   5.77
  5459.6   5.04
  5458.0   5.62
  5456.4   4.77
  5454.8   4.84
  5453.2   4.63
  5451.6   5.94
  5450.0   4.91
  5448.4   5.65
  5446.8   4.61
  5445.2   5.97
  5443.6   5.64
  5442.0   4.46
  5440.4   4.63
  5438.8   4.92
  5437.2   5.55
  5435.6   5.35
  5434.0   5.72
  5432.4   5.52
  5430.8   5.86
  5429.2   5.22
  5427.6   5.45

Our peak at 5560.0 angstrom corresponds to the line H-beta 4861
